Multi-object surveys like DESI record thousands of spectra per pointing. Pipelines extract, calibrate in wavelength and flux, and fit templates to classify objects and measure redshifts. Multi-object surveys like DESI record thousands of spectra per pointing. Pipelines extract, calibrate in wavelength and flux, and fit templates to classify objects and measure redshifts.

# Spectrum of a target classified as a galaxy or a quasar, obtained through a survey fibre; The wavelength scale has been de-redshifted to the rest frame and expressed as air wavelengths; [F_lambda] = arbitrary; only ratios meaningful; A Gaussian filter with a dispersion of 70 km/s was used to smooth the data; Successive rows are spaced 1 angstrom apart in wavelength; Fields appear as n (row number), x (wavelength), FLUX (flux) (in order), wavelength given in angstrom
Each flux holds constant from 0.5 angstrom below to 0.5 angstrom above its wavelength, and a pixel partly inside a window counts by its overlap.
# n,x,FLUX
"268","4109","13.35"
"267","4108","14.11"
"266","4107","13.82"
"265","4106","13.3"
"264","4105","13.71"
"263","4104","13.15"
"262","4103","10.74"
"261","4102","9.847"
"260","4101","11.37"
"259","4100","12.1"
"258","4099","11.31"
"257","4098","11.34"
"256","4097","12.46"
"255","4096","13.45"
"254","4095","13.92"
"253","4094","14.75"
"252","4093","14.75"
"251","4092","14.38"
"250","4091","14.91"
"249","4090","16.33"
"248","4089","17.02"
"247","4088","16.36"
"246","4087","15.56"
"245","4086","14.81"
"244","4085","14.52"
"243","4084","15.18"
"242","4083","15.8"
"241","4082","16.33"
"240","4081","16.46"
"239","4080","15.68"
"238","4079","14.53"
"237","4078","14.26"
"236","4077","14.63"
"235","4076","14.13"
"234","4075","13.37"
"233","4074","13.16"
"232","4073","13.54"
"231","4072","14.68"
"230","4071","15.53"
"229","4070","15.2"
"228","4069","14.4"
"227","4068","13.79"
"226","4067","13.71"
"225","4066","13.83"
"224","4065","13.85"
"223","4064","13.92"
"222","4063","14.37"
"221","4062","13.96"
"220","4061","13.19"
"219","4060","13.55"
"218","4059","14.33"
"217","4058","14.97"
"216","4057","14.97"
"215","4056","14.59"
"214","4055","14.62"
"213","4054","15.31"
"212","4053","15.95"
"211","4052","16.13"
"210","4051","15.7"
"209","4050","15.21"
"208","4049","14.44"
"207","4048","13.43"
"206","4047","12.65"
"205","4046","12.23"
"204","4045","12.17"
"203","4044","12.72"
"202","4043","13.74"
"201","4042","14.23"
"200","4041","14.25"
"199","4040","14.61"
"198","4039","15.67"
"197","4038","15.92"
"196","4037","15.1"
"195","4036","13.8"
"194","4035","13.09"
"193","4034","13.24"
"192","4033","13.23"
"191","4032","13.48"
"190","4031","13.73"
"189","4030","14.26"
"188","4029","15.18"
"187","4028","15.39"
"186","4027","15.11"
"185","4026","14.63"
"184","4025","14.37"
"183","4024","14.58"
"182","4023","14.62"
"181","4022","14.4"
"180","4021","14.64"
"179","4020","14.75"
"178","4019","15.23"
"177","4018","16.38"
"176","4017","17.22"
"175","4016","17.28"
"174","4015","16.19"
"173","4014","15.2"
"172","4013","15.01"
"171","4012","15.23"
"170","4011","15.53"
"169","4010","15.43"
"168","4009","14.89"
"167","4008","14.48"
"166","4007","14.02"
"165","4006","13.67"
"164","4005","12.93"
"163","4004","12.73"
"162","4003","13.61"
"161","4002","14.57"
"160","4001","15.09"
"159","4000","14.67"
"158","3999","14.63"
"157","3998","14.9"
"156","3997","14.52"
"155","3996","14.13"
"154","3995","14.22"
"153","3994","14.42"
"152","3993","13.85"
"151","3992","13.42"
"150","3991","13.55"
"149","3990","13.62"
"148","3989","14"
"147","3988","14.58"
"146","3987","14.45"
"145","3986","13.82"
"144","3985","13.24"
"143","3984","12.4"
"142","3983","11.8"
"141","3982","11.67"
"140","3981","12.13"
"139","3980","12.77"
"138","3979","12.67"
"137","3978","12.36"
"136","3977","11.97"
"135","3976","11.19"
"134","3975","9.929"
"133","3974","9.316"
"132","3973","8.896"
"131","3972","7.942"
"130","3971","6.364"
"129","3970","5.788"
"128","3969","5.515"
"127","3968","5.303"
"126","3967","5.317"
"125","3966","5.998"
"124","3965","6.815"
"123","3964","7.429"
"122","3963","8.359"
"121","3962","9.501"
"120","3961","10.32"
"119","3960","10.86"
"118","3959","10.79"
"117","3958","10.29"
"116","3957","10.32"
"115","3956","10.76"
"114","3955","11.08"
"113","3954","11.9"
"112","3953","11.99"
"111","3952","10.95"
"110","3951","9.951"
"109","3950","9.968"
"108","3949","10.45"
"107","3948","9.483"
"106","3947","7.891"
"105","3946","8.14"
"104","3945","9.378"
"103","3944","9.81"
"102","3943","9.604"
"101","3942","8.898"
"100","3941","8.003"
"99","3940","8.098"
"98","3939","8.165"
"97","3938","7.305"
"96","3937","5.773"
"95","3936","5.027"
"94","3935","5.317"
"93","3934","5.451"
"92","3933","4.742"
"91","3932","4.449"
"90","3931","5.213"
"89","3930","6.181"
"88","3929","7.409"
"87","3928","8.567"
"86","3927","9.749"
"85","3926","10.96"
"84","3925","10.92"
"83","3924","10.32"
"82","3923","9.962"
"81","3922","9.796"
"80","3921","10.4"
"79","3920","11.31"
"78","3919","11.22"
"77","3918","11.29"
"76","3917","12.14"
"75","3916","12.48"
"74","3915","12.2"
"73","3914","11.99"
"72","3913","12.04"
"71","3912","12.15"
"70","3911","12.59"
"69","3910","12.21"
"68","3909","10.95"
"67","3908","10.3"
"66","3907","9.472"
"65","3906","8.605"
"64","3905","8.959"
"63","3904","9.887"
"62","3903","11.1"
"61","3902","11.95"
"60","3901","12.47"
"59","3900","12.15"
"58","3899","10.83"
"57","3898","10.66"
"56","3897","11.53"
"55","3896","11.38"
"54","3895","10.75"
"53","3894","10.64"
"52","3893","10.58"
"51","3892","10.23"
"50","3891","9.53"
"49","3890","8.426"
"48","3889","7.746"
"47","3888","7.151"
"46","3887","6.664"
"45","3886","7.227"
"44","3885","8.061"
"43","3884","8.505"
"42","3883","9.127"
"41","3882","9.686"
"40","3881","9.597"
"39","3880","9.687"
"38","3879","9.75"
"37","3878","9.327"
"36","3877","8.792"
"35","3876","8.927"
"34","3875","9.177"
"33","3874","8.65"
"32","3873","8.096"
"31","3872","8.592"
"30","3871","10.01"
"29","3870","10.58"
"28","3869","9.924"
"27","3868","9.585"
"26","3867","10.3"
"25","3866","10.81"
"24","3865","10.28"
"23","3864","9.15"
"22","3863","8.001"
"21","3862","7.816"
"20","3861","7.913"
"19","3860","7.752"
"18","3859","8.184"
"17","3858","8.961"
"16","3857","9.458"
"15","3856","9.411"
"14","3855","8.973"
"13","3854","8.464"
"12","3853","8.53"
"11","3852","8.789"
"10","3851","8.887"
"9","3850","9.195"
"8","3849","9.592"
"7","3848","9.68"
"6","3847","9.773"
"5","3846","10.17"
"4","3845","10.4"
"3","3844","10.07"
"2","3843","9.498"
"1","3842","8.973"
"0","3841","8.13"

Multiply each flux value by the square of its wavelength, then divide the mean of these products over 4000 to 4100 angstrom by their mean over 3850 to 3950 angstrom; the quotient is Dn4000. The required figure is 1.68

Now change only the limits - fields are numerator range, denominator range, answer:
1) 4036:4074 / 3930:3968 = 1.79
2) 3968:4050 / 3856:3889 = 1.62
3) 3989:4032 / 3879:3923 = 1.50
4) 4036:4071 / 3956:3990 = 1.46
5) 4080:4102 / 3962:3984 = 1.67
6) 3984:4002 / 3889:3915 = 1.37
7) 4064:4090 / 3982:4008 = 1.12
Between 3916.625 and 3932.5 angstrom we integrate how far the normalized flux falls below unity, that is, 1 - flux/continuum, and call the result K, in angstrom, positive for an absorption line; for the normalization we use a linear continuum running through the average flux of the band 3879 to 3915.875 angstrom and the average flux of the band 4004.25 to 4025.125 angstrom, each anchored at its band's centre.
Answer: 2.7 angstrom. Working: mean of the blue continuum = 10.2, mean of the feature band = 9.35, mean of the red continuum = 15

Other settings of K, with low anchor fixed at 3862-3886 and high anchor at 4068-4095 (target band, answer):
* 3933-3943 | 3.7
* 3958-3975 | 5.6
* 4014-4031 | -2.4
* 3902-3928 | -1.3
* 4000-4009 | -0.8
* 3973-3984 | 0.6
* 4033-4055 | -0.5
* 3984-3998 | -1.7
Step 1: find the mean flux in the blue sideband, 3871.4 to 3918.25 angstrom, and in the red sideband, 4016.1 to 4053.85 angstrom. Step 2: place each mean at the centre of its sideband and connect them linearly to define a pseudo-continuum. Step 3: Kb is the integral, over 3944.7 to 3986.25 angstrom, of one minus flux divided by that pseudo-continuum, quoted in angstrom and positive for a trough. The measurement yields 8.47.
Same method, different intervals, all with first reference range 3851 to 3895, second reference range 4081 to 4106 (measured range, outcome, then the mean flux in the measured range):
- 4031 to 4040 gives -1.1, 14.2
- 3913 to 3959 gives 5.0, 9.28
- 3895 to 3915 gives -2.9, 11.1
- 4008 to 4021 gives -3.6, 15.6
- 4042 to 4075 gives -2.5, 14.2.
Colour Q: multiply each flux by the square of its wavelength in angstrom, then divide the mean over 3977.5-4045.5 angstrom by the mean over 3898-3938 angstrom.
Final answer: 1.5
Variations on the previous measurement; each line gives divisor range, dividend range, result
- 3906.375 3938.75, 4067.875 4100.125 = 1.69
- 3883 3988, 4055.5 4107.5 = 1.57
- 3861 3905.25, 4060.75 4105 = 1.63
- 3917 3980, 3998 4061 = 1.70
